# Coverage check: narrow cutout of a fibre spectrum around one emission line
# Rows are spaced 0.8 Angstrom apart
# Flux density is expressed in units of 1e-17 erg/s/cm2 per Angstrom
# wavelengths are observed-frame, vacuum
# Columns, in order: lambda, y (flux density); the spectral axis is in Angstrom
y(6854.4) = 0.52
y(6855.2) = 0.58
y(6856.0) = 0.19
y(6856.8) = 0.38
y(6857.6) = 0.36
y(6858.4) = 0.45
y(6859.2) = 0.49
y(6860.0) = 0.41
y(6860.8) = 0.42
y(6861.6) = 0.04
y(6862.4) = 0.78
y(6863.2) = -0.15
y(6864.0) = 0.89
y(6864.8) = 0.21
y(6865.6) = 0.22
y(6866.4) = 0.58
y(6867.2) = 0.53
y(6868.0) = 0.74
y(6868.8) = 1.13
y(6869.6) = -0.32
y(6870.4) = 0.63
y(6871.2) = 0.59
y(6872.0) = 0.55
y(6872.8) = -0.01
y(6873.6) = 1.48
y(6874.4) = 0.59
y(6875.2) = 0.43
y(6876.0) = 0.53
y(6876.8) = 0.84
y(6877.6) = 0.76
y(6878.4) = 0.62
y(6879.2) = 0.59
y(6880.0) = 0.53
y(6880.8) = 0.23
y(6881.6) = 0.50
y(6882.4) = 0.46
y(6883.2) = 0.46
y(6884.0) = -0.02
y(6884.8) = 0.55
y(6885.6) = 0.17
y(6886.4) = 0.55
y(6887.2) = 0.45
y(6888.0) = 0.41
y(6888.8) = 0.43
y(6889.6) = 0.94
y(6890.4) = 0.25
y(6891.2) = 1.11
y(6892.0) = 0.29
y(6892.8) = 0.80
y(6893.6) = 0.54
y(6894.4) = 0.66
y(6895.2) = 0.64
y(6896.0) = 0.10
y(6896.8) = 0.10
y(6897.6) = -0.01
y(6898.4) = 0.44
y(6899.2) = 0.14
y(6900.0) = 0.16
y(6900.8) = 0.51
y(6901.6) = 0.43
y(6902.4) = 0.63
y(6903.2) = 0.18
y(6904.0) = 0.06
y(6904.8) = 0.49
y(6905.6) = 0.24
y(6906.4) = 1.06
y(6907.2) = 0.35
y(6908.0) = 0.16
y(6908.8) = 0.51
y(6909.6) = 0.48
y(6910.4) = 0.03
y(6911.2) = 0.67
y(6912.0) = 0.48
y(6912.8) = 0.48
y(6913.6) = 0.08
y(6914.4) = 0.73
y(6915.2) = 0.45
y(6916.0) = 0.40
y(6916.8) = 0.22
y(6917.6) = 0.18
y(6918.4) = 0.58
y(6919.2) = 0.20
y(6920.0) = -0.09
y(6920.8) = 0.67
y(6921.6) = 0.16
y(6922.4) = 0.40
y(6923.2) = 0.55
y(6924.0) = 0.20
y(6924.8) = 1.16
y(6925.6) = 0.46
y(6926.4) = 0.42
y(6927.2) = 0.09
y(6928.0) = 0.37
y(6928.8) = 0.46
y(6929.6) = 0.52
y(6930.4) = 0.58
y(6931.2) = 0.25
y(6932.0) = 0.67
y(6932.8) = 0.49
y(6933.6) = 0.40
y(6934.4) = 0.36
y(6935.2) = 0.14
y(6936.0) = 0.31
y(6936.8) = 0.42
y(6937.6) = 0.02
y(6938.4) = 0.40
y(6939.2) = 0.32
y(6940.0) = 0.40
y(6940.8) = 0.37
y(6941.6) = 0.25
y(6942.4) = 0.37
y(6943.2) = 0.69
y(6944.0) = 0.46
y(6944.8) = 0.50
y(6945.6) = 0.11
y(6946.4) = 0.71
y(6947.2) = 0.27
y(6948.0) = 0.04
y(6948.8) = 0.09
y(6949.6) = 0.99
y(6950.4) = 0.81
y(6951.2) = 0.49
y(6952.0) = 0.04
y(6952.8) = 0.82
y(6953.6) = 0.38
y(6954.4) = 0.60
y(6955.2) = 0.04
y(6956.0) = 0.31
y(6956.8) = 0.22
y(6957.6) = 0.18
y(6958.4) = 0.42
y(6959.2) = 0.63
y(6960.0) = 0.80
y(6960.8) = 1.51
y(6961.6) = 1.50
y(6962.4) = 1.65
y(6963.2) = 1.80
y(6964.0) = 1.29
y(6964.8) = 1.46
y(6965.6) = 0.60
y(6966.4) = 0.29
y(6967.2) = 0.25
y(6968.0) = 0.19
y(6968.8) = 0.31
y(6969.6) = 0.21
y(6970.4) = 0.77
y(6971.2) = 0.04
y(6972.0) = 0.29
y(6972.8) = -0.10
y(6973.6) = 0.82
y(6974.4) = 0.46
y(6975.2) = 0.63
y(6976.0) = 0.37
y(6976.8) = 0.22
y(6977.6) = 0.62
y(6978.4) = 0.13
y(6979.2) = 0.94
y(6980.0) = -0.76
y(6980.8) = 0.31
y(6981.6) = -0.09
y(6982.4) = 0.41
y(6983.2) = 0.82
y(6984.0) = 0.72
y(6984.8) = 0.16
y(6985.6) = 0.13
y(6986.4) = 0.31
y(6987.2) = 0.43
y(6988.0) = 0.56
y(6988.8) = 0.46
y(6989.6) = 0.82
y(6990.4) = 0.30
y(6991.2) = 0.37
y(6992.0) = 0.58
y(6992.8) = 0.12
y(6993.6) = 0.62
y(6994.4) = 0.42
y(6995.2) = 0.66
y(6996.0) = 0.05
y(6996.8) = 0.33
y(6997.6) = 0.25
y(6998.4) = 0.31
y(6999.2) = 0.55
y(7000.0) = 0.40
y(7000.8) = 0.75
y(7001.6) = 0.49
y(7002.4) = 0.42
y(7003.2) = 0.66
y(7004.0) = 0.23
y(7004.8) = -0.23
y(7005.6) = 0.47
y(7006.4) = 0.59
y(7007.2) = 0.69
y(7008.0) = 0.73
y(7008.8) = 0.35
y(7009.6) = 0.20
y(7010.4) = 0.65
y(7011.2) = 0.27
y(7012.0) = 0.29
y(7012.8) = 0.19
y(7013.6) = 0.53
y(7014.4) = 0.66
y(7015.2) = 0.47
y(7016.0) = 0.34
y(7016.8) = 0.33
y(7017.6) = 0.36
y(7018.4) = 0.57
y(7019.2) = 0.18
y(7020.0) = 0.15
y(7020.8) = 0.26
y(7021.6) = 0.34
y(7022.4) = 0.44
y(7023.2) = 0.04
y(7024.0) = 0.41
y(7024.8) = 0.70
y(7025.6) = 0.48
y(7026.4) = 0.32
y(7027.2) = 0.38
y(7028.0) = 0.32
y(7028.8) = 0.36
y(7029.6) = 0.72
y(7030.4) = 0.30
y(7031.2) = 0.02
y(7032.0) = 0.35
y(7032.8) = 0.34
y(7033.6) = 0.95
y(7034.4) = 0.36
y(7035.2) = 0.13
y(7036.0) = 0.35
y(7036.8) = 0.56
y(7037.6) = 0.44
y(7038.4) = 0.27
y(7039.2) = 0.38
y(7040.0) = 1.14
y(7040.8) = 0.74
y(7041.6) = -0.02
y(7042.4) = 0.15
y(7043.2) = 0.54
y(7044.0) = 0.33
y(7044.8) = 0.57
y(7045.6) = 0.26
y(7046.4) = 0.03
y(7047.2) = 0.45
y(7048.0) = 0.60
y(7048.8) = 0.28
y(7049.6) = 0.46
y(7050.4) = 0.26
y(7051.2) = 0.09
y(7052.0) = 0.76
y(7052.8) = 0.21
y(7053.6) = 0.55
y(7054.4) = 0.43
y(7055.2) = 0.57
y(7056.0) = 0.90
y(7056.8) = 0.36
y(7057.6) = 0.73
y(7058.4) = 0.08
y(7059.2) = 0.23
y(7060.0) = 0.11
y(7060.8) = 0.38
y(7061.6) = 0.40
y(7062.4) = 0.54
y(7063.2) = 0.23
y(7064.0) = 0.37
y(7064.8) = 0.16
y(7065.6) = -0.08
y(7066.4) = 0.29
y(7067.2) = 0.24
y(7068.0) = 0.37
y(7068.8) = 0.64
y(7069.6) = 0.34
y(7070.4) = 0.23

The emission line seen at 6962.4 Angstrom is H-gamma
